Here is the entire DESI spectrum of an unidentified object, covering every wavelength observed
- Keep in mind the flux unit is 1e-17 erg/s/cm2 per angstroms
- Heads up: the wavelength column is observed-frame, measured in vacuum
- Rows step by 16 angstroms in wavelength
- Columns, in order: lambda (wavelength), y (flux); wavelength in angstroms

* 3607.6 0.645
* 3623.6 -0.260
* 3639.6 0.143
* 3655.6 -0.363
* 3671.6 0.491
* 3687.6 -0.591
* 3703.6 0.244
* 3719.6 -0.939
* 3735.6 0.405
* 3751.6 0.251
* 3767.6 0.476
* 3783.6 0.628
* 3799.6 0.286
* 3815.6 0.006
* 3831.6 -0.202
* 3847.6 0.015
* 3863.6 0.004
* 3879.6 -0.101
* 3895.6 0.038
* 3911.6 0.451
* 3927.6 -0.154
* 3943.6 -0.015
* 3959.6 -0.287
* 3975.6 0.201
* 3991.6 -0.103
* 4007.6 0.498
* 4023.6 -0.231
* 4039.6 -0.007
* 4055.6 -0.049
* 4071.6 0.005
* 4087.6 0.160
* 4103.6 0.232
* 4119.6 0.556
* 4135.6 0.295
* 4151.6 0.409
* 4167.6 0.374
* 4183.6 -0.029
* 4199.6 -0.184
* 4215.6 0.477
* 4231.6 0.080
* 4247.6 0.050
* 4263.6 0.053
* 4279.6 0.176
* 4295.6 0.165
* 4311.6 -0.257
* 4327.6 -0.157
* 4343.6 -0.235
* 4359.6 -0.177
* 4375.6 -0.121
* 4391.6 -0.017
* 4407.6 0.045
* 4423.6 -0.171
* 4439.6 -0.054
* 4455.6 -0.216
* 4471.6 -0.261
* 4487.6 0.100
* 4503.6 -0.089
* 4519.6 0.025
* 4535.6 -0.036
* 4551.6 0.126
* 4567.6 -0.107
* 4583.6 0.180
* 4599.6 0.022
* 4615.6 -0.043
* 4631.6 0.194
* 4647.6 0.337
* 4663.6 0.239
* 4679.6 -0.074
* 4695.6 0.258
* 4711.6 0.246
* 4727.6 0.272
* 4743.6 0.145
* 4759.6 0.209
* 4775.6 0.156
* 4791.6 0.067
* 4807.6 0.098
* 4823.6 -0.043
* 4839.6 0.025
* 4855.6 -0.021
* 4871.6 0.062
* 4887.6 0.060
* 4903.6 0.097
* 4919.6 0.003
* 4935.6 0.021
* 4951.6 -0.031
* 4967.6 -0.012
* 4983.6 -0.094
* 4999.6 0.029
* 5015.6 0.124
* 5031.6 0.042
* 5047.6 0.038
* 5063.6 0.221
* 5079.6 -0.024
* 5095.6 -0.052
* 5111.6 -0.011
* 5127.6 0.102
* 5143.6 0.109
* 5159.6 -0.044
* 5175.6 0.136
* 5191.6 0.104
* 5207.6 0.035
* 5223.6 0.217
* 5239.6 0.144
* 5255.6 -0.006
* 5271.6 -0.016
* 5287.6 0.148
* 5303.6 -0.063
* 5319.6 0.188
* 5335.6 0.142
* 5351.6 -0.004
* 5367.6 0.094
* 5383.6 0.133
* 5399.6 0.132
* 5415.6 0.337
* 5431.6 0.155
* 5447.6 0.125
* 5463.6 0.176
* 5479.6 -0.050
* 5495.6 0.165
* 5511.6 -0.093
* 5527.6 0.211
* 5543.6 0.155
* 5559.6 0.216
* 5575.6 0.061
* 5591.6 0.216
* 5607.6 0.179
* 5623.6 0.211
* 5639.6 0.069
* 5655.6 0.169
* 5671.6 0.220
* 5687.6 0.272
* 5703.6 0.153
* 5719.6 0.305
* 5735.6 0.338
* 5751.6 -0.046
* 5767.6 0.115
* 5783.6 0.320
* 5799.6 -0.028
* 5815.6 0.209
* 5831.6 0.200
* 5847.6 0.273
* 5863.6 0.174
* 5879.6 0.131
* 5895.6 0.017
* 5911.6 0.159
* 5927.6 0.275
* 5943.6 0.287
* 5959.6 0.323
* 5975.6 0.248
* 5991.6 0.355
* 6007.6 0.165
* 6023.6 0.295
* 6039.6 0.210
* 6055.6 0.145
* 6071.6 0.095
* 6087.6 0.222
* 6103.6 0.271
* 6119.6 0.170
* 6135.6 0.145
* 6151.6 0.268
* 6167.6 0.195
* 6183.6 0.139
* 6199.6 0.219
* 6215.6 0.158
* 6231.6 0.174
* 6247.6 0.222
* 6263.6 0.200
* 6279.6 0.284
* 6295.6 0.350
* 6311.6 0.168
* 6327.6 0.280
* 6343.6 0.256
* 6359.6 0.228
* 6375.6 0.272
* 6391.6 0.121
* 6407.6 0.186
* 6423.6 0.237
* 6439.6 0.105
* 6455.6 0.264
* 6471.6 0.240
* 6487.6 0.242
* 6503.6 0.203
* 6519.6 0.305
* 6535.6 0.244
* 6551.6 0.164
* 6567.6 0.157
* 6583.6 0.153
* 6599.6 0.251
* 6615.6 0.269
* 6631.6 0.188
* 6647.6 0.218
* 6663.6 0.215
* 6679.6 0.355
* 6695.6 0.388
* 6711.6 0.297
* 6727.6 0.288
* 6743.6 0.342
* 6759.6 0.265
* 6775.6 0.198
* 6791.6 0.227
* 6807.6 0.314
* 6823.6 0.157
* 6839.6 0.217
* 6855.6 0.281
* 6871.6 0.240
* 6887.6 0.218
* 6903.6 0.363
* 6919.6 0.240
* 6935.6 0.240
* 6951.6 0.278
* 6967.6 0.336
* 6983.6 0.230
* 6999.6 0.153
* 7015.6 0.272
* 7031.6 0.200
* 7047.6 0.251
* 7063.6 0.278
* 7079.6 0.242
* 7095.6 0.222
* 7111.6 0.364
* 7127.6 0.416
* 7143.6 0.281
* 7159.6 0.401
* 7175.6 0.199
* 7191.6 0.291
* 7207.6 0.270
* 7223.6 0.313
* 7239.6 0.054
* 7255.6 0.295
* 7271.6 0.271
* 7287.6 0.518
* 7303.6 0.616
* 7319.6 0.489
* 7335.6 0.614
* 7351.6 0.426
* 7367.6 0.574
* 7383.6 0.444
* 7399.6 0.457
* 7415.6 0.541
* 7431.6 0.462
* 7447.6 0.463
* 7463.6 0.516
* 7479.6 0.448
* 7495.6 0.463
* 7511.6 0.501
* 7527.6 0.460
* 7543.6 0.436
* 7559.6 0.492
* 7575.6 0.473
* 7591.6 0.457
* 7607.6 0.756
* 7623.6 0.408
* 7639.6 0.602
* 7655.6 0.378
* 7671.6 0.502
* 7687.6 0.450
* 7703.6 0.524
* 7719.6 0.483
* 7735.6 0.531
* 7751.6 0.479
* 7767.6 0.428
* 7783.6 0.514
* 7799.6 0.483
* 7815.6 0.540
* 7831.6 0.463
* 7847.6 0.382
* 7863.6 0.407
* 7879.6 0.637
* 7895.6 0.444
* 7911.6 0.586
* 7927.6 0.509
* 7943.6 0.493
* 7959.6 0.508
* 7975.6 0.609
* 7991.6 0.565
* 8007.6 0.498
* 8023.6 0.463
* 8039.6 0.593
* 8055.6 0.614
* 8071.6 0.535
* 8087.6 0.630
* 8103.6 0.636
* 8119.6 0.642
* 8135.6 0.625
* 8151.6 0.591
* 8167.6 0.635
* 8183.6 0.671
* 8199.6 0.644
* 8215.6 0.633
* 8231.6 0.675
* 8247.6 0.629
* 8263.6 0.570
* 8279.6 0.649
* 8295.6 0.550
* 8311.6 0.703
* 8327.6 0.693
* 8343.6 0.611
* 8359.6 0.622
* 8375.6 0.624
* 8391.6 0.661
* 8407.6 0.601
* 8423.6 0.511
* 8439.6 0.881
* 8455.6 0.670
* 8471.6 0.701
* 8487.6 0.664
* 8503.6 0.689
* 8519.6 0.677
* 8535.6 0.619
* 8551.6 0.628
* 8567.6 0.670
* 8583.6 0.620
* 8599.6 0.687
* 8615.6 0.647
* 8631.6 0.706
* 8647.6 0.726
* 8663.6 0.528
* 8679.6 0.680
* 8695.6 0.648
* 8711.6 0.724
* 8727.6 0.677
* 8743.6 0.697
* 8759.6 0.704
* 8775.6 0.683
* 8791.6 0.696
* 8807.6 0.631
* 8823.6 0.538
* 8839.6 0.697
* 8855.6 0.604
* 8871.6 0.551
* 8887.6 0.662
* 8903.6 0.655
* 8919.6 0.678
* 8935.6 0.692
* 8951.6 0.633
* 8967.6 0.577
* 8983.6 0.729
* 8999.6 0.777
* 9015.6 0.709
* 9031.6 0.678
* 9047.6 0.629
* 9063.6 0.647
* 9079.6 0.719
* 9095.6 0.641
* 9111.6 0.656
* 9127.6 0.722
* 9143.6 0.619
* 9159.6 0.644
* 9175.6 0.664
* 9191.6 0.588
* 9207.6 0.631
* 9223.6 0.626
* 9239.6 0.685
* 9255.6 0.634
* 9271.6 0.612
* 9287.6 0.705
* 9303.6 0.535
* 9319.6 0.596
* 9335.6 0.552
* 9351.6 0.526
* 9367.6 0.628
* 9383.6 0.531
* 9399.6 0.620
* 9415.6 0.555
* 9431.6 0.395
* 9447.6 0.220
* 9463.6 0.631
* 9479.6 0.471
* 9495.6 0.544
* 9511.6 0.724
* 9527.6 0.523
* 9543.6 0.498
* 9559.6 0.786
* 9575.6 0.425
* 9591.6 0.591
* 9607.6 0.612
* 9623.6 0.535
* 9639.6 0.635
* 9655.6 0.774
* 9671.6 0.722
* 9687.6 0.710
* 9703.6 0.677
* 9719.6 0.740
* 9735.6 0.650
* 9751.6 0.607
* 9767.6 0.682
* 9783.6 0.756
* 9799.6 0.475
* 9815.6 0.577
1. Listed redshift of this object 0.825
